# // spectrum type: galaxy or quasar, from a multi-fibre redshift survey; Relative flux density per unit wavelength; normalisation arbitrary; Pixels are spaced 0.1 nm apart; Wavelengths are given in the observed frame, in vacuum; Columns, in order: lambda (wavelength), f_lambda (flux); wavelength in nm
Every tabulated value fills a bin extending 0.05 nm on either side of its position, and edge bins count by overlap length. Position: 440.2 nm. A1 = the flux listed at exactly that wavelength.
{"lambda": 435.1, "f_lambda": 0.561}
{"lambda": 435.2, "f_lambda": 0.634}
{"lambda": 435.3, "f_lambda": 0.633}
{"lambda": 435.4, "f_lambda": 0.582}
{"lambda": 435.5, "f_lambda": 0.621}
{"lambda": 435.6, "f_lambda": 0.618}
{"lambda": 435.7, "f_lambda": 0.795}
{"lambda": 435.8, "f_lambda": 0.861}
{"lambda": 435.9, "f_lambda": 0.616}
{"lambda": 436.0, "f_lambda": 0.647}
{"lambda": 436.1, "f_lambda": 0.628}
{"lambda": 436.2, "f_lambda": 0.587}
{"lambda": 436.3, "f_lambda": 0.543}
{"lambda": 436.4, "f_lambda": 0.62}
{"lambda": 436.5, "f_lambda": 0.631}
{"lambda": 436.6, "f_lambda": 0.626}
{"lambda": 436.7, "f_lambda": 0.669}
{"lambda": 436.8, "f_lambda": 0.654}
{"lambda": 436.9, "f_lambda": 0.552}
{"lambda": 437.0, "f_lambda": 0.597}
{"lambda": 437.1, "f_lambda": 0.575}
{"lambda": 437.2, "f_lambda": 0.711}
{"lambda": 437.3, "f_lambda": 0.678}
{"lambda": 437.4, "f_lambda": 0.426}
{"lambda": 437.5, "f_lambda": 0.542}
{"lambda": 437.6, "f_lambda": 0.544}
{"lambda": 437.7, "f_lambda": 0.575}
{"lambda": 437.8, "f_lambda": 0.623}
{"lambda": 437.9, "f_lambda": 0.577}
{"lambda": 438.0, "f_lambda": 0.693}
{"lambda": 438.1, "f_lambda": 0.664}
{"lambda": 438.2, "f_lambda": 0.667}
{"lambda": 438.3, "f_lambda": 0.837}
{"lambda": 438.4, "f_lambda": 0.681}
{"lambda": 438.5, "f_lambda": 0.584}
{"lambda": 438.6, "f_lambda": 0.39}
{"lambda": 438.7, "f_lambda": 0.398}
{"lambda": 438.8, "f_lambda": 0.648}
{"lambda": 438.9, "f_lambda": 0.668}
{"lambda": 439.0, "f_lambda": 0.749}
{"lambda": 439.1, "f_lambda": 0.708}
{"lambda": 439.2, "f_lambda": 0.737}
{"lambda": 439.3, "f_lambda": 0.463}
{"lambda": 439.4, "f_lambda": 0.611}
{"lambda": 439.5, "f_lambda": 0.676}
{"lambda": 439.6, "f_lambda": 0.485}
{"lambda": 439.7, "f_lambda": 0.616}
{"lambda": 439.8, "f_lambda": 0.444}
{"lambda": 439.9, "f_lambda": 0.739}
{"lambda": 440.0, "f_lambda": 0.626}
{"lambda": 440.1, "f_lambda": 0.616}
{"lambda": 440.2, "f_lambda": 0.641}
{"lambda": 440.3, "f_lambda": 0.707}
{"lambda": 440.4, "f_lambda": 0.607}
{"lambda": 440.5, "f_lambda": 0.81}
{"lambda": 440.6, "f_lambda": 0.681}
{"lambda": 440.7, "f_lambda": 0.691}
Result 0.641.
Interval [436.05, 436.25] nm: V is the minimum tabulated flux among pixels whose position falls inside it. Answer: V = 0.587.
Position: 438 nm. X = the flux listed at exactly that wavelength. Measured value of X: 0.693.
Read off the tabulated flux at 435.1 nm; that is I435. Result 0.561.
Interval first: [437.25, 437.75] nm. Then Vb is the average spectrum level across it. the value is 0.553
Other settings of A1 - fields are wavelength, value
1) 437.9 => 0.577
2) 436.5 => 0.631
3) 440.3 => 0.707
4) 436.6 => 0.626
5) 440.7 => 0.691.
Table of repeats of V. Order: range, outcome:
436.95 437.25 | 0.575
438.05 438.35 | 0.664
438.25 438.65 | 0.39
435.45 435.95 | 0.616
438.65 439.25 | 0.398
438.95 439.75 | 0.463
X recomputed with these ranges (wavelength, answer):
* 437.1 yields 0.575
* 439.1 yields 0.708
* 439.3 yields 0.463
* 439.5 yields 0.676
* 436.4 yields 0.62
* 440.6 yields 0.681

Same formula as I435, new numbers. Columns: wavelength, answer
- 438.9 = 0.668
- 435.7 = 0.795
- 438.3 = 0.837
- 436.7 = 0.669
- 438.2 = 0.667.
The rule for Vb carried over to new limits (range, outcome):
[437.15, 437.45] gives 0.605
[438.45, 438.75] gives 0.457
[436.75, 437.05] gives 0.601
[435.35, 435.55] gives 0.601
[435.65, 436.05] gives 0.73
